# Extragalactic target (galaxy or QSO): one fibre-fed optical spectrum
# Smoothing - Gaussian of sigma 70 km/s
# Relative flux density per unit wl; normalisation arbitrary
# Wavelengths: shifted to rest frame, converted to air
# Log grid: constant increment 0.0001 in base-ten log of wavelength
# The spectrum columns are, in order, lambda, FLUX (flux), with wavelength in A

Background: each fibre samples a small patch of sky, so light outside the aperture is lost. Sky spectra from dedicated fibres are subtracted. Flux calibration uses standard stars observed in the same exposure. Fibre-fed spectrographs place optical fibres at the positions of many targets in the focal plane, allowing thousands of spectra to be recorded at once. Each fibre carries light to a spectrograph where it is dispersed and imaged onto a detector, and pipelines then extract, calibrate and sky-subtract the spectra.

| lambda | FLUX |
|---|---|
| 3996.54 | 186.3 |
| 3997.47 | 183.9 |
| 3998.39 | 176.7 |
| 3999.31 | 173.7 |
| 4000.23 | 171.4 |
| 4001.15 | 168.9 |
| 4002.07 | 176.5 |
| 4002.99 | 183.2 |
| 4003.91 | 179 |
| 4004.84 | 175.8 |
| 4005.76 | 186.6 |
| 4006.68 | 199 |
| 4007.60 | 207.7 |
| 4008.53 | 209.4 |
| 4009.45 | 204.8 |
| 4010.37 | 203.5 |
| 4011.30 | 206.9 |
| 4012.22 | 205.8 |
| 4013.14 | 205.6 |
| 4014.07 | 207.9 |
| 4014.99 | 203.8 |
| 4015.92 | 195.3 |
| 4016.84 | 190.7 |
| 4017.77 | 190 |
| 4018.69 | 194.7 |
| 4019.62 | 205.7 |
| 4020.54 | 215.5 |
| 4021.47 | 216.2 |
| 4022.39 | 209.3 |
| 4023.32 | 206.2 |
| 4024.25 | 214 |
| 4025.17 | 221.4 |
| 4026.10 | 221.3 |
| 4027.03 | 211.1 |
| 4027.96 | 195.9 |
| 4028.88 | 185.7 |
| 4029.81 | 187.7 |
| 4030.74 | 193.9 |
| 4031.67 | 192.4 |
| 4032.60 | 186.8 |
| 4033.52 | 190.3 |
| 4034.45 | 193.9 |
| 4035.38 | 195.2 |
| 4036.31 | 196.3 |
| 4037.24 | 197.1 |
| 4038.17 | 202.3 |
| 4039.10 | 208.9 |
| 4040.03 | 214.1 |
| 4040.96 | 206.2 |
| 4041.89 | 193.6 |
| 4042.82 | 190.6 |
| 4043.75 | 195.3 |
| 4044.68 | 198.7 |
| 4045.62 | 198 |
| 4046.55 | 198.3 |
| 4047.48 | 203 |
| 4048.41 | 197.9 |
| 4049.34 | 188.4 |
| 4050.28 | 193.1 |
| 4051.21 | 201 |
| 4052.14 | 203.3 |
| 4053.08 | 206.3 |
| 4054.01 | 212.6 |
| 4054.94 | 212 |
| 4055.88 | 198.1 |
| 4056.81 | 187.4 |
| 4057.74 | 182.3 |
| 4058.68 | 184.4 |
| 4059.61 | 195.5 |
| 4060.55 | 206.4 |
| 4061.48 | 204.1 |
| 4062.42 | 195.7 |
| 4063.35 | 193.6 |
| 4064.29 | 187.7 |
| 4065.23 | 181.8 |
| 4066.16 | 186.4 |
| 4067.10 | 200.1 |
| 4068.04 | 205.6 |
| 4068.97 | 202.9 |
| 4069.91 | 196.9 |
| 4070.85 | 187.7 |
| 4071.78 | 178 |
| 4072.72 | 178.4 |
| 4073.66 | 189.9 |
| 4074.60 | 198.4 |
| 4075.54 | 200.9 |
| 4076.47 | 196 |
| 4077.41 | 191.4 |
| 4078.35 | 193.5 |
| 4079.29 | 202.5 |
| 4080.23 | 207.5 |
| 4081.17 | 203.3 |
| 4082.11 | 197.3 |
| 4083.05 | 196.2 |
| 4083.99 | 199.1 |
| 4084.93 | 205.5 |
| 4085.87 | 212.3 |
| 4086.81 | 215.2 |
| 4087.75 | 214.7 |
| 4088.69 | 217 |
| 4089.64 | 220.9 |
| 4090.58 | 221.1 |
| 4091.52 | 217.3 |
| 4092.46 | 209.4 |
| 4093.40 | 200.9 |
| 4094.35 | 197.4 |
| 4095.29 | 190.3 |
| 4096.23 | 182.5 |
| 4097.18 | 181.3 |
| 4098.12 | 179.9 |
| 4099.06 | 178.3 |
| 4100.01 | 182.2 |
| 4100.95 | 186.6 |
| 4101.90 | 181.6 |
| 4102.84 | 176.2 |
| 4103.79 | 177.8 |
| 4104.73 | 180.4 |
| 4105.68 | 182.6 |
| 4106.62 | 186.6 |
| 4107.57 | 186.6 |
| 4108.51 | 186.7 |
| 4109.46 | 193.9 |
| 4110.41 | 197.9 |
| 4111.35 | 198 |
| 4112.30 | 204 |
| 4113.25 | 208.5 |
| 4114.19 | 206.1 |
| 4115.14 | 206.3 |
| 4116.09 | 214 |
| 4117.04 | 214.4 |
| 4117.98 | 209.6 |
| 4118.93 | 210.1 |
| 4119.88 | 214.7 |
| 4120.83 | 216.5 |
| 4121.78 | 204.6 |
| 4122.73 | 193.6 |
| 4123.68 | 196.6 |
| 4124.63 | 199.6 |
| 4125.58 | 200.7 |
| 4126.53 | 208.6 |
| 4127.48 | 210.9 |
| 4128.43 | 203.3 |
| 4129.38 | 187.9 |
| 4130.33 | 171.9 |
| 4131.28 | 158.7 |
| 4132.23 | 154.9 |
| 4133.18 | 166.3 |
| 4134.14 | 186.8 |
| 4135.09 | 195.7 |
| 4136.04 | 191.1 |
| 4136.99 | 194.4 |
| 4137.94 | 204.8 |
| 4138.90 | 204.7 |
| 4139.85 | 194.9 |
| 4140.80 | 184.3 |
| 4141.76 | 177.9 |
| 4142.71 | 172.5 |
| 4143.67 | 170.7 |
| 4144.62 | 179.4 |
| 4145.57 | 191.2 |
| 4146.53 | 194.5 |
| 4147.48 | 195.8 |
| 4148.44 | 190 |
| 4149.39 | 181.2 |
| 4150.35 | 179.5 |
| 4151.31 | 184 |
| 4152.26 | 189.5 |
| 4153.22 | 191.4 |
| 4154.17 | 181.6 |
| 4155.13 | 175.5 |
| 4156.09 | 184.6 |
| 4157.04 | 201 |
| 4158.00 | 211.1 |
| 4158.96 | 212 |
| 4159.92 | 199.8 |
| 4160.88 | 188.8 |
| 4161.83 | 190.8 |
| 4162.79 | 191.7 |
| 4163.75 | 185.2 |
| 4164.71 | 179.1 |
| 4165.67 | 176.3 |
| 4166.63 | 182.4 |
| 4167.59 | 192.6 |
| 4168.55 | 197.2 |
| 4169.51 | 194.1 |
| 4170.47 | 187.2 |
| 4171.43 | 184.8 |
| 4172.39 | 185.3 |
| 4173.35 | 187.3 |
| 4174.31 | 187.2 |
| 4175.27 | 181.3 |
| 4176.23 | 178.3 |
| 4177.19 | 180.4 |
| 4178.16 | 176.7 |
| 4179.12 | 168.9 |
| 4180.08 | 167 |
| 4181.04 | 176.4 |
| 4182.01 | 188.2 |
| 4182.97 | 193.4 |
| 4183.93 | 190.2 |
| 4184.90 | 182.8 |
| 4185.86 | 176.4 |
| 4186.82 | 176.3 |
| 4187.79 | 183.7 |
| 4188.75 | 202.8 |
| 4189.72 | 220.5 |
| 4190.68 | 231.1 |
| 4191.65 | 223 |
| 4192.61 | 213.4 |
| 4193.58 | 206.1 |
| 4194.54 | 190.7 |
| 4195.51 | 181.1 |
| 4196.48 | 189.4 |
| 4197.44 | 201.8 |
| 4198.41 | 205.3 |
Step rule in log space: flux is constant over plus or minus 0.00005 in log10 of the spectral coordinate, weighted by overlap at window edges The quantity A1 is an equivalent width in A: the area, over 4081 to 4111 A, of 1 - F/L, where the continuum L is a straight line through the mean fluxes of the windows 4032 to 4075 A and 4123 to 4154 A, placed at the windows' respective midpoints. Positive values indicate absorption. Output -0.5 A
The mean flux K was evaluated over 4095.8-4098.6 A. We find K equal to 181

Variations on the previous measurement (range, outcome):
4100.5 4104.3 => 180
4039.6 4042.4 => 204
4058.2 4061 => 195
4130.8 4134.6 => 166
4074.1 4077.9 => 197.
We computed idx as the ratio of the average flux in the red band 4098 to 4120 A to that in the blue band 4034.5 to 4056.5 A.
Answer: 1.0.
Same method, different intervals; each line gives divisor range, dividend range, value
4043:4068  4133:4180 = 0.95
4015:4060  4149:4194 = 0.95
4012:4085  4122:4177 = 0.95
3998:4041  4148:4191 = 0.95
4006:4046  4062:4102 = 0.98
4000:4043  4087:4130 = 1.00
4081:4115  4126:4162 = 0.96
